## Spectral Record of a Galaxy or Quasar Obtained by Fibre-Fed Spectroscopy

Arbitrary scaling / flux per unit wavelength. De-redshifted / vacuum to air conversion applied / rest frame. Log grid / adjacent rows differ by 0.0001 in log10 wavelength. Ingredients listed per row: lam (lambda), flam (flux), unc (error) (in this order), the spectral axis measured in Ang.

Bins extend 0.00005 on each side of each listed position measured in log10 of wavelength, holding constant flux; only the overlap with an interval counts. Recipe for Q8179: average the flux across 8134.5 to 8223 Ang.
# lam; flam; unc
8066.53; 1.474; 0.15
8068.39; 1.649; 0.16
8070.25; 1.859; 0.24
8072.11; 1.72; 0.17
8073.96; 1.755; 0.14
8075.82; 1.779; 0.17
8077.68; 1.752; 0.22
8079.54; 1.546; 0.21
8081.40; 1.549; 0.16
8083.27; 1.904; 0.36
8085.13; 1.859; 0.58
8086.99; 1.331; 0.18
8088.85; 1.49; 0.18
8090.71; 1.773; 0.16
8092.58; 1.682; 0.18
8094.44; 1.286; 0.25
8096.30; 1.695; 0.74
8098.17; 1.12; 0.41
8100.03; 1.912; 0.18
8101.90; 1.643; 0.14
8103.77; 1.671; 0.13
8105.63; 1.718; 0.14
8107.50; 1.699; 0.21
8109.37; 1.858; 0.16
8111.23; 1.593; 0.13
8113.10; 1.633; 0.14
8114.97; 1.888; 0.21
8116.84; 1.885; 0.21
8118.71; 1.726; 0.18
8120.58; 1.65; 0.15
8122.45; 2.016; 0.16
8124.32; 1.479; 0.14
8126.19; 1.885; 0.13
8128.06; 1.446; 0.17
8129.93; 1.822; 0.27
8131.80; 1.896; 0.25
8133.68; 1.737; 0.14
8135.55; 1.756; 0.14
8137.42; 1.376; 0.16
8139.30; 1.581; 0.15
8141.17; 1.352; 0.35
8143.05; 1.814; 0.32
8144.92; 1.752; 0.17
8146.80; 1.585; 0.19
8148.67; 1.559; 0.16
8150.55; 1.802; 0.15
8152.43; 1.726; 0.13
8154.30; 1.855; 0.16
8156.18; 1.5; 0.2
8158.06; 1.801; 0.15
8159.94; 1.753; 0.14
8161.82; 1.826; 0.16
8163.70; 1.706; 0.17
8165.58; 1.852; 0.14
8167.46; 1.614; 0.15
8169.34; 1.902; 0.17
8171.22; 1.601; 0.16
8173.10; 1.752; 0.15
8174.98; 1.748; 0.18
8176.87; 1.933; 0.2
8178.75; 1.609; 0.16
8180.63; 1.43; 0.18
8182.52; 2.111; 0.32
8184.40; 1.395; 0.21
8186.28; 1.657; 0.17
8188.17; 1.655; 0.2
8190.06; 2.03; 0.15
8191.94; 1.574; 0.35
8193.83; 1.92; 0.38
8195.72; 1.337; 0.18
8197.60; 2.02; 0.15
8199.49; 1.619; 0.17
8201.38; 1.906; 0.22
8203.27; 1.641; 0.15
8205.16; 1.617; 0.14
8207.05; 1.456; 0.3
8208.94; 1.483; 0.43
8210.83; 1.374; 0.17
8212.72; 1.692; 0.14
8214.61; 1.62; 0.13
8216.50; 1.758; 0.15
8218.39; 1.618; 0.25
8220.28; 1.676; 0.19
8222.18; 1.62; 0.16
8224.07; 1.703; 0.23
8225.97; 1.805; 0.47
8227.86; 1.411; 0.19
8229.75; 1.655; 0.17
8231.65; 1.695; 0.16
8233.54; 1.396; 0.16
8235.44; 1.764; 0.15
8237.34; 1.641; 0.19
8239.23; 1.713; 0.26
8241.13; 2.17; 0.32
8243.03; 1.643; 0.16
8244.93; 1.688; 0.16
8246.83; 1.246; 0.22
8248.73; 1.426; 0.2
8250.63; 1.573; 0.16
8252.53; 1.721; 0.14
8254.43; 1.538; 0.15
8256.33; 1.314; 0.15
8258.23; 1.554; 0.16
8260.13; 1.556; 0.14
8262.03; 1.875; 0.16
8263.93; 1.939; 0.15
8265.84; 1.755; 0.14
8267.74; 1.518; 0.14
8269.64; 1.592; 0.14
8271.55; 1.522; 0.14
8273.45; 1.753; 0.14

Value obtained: 1.68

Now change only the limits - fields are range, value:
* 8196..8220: 1.64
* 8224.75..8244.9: 1.69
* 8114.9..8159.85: 1.7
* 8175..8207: 1.71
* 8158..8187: 1.73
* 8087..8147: 1.67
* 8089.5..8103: 1.59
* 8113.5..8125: 1.77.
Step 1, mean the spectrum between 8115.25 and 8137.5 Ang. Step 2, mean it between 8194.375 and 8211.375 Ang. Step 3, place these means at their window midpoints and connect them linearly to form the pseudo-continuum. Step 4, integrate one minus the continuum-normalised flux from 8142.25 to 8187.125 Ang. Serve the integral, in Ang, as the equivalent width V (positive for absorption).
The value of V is -1.1 Ang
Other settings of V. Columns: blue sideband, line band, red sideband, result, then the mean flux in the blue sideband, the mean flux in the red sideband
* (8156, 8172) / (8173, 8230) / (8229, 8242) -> 1.90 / 1.74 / 1.72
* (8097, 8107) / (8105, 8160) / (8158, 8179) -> -0.71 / 1.62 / 1.76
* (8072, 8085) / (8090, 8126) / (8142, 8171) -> 0.89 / 1.72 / 1.73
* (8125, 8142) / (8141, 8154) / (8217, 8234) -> -0.29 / 1.65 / 1.63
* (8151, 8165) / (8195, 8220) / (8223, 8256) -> 0.65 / 1.74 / 1.63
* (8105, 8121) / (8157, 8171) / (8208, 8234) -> -0.73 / 1.74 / 1.61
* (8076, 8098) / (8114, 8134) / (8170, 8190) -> -1.42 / 1.61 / 1.71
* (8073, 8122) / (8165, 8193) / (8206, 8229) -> -1.69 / 1.67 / 1.6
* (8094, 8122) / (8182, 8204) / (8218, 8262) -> -1.24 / 1.68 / 1.62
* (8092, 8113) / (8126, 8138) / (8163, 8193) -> -0.27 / 1.62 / 1.72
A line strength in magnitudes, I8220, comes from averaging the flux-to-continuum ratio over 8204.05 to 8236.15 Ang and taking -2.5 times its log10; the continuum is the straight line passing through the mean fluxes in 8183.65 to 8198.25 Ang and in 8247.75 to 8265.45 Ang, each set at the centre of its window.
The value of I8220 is 0.03 mag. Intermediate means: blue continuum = 1.7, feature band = 1.61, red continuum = 1.61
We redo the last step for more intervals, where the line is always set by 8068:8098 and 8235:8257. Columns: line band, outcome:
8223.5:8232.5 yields -0.018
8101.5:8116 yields -0.046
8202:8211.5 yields 0.066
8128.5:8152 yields -0.017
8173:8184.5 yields -0.064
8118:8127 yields -0.068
